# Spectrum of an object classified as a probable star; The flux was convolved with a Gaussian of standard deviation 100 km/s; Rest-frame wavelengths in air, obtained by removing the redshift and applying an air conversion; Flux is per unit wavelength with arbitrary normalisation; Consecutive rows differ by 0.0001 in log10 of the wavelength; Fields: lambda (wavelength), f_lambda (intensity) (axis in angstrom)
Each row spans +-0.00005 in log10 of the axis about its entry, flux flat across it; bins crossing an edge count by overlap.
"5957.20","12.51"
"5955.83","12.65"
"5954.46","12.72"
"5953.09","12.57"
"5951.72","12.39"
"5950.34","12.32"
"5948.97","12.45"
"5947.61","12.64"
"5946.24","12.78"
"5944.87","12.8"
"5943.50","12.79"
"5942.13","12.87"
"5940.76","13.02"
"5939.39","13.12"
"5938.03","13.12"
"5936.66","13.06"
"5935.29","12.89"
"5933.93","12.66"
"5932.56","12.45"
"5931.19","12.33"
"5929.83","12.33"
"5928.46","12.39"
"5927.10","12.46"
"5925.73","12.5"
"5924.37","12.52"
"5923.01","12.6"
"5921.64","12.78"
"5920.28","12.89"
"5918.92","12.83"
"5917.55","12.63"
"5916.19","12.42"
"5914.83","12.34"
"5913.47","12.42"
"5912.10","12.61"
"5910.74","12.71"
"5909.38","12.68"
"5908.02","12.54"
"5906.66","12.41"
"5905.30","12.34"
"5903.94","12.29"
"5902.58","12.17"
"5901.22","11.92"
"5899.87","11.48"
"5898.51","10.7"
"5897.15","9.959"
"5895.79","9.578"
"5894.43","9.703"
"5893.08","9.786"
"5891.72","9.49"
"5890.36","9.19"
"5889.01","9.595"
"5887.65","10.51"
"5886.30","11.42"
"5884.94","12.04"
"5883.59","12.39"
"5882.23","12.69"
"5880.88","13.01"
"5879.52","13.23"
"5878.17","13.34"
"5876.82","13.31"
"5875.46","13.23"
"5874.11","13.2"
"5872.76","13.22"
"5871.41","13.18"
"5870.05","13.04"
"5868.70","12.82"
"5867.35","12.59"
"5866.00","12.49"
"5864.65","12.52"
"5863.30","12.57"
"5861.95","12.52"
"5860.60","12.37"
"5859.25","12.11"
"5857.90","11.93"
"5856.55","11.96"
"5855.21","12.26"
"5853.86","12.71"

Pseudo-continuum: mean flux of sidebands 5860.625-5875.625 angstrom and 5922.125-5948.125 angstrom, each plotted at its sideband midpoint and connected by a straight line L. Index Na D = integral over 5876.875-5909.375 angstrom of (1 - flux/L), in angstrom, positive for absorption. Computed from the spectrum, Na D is 3.4 angstrom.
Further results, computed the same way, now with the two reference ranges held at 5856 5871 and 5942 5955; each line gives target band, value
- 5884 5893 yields 1.5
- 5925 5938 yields 0.0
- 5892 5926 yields 1.7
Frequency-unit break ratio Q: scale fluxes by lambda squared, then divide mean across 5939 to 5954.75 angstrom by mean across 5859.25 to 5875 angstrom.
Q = 1.0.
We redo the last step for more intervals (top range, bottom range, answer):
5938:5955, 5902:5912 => 1.03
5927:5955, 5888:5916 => 1.14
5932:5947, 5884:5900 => 1.27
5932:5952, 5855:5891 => 1.06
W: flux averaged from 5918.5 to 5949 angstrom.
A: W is 12.7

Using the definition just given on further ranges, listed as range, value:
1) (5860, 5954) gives 12.3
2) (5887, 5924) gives 11.6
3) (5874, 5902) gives 11.4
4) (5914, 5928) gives 12.6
